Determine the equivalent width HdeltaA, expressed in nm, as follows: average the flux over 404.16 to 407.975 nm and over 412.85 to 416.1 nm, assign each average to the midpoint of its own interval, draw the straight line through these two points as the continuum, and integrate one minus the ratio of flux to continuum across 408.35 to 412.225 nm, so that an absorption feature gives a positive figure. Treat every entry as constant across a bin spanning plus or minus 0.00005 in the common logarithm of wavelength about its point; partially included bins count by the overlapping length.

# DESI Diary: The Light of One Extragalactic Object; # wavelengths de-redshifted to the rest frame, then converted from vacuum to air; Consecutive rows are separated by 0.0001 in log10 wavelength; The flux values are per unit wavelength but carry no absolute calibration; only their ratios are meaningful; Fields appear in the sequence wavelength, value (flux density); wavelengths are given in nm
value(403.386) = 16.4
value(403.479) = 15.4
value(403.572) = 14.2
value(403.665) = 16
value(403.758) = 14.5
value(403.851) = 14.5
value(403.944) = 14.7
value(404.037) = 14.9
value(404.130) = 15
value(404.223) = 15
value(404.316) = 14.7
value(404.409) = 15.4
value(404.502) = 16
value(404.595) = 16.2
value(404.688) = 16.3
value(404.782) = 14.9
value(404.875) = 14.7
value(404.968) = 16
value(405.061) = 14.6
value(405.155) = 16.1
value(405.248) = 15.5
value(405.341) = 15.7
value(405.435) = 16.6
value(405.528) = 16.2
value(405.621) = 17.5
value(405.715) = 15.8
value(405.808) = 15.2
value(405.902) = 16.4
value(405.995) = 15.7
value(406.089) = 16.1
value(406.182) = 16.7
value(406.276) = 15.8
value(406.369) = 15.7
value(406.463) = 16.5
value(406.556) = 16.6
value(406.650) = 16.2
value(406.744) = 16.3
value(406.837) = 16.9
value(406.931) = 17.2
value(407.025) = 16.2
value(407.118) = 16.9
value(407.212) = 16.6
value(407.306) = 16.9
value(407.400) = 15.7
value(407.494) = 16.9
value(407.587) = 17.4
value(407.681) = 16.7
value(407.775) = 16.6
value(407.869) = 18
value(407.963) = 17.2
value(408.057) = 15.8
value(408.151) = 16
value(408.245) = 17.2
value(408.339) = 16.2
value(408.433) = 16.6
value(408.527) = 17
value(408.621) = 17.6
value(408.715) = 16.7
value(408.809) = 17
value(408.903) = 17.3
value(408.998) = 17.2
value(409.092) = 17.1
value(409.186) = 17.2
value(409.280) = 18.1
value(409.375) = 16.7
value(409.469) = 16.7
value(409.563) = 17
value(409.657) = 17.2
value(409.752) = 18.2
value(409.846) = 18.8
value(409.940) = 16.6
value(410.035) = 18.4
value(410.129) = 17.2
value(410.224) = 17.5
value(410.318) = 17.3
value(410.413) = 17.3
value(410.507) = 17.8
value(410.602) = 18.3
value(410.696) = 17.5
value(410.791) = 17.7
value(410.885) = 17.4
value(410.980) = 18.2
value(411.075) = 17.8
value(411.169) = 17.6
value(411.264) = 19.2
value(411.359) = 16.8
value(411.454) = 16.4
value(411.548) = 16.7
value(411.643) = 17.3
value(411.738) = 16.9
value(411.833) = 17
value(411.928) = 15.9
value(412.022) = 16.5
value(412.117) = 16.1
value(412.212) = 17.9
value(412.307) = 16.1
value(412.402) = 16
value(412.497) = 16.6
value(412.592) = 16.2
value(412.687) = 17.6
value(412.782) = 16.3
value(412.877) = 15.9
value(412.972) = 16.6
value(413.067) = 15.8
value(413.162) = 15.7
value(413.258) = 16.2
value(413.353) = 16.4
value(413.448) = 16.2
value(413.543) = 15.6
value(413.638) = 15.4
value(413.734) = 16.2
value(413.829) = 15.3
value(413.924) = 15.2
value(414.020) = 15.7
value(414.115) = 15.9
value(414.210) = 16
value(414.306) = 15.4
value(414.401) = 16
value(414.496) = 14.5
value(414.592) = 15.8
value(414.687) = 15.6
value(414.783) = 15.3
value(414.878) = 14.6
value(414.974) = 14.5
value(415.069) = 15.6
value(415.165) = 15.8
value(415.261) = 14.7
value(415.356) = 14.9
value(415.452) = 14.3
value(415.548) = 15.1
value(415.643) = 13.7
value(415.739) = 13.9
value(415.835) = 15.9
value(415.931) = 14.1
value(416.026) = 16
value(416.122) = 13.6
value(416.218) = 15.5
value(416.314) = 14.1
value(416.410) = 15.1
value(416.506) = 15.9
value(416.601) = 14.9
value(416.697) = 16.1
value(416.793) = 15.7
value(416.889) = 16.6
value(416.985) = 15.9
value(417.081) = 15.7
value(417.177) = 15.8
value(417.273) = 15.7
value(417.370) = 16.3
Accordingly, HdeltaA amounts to -0.37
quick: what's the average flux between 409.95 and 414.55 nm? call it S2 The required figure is 16.7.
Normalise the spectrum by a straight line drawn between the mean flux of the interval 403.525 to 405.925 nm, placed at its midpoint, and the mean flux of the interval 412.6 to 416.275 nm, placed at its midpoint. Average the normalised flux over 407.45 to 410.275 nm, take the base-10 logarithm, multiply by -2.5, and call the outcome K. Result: -0.11 mag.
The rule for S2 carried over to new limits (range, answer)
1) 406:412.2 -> 17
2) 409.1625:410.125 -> 17.5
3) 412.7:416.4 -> 15.4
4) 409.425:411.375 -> 17.7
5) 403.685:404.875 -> 15.2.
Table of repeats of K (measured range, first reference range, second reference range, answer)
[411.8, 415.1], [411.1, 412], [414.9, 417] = 0.02 mag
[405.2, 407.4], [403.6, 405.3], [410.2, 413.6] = -0.04 mag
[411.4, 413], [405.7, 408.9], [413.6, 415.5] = -0.06 mag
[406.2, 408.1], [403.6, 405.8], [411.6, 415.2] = -0.07 mag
